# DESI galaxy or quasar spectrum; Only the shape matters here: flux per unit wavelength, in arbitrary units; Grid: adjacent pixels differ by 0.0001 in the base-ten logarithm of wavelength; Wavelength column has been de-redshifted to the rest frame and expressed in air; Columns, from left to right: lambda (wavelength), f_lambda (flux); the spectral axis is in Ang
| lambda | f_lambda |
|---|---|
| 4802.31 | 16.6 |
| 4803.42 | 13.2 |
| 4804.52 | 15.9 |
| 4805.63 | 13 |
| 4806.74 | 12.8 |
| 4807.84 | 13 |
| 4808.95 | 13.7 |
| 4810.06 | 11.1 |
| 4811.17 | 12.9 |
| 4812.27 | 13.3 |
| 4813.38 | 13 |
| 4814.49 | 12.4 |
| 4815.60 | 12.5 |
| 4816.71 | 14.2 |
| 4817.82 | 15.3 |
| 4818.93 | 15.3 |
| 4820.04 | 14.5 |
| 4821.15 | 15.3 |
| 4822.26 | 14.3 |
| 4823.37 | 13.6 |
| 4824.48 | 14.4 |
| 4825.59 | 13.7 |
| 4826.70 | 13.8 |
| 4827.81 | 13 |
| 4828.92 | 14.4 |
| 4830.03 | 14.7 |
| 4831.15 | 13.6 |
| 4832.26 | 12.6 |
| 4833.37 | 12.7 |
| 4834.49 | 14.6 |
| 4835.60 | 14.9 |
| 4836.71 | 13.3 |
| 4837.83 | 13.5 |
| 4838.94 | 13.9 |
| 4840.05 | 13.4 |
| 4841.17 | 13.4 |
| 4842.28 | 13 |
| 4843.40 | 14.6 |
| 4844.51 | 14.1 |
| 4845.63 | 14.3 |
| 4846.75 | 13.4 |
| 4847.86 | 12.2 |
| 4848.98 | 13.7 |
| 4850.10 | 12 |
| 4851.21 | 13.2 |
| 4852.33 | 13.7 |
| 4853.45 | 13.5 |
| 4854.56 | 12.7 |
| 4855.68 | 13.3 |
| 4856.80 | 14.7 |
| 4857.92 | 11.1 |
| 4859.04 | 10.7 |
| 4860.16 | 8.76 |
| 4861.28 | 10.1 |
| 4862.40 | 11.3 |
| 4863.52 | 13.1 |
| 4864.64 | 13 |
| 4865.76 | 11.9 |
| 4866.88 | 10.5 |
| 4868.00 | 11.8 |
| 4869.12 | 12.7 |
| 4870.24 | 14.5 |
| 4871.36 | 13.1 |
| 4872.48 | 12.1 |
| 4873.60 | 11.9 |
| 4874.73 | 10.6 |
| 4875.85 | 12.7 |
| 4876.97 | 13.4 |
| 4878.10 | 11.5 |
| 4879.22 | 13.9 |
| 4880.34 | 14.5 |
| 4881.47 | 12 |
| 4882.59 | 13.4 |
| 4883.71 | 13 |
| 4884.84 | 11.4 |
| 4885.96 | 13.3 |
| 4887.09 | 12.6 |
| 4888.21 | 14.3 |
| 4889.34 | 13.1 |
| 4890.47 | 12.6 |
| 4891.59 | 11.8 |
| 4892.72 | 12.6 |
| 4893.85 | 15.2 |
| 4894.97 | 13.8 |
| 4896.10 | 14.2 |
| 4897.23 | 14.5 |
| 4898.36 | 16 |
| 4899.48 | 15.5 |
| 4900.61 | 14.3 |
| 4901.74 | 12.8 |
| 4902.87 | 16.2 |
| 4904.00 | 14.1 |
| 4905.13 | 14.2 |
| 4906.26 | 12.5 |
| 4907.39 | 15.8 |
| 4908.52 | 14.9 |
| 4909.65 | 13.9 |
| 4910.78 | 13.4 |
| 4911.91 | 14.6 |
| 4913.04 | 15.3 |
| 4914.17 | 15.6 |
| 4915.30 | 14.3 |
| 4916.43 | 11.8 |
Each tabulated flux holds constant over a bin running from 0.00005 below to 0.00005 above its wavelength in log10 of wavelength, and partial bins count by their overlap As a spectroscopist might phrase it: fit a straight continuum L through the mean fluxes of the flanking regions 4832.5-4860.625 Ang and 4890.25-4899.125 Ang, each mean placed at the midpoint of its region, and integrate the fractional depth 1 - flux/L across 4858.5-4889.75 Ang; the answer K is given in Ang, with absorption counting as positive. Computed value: 2.9 Ang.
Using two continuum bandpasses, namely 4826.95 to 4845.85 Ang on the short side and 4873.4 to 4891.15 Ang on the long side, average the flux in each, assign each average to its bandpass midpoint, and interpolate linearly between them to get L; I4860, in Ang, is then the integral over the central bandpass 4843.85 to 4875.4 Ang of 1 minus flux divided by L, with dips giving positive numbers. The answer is 1.97 Ang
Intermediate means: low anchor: 13.8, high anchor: 12.8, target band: 12.4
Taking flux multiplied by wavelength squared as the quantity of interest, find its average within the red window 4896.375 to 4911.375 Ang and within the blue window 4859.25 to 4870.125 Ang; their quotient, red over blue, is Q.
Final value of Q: 1.27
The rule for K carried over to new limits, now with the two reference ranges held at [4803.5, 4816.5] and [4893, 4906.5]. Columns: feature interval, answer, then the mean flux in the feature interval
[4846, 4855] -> 0.4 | 13.1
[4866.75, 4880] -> 1.5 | 12.5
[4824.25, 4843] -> -0.3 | 13.7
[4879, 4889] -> 0.8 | 13.1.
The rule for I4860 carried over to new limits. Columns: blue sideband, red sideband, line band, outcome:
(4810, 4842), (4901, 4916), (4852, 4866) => 1.9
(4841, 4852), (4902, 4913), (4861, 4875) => 1.7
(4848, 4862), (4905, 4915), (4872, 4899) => 0.8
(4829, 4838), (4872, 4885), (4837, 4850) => 0.0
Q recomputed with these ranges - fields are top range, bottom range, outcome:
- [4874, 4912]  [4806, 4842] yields 1.02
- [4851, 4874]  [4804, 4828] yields 0.91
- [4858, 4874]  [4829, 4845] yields 0.87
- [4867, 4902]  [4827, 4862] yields 1.02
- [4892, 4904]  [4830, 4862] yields 1.13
